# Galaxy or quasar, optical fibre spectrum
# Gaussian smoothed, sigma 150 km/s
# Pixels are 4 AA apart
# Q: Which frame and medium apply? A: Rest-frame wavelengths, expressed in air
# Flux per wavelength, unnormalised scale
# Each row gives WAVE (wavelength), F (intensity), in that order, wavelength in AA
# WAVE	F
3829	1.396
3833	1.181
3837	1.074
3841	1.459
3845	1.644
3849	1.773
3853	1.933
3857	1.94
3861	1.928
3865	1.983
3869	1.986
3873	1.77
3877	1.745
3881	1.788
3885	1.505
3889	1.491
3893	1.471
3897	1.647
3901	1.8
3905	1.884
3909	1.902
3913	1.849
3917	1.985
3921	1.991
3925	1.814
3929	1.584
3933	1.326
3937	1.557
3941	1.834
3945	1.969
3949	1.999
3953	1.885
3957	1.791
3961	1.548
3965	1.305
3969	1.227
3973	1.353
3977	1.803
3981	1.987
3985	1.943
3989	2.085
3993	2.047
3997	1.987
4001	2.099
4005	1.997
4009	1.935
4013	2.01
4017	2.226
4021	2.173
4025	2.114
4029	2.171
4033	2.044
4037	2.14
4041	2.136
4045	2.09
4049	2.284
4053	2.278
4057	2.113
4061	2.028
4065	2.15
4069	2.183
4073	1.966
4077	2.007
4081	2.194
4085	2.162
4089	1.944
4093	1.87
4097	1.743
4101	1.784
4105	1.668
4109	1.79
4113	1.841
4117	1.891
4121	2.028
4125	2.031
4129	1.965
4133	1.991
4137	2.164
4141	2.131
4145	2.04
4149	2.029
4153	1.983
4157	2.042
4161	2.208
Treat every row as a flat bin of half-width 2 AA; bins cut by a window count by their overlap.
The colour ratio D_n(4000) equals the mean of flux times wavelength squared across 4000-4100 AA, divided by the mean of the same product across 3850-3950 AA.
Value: 1.26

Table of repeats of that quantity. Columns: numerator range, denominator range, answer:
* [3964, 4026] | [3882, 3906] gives 1.23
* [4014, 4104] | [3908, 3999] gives 1.23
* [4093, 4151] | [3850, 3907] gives 1.23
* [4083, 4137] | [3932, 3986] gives 1.22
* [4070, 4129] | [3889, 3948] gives 1.20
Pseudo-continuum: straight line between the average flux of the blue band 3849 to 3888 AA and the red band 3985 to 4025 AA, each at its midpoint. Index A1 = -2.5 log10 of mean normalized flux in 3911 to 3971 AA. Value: 0.14 mag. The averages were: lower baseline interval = 1.83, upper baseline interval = 2.06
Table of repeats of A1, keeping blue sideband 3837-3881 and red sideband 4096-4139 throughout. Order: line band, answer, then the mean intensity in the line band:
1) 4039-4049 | -0.15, 2.15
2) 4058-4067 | -0.12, 2.09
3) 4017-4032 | -0.16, 2.16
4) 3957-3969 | 0.25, 1.45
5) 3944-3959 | -0.05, 1.91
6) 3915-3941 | 0.06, 1.72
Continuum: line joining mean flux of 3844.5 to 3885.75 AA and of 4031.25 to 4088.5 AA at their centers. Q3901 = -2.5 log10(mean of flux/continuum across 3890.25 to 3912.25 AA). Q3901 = 0.09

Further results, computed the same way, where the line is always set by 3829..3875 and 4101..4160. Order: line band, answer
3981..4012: -0.10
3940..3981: 0.07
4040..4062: -0.15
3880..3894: 0.11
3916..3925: -0.11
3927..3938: 0.19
